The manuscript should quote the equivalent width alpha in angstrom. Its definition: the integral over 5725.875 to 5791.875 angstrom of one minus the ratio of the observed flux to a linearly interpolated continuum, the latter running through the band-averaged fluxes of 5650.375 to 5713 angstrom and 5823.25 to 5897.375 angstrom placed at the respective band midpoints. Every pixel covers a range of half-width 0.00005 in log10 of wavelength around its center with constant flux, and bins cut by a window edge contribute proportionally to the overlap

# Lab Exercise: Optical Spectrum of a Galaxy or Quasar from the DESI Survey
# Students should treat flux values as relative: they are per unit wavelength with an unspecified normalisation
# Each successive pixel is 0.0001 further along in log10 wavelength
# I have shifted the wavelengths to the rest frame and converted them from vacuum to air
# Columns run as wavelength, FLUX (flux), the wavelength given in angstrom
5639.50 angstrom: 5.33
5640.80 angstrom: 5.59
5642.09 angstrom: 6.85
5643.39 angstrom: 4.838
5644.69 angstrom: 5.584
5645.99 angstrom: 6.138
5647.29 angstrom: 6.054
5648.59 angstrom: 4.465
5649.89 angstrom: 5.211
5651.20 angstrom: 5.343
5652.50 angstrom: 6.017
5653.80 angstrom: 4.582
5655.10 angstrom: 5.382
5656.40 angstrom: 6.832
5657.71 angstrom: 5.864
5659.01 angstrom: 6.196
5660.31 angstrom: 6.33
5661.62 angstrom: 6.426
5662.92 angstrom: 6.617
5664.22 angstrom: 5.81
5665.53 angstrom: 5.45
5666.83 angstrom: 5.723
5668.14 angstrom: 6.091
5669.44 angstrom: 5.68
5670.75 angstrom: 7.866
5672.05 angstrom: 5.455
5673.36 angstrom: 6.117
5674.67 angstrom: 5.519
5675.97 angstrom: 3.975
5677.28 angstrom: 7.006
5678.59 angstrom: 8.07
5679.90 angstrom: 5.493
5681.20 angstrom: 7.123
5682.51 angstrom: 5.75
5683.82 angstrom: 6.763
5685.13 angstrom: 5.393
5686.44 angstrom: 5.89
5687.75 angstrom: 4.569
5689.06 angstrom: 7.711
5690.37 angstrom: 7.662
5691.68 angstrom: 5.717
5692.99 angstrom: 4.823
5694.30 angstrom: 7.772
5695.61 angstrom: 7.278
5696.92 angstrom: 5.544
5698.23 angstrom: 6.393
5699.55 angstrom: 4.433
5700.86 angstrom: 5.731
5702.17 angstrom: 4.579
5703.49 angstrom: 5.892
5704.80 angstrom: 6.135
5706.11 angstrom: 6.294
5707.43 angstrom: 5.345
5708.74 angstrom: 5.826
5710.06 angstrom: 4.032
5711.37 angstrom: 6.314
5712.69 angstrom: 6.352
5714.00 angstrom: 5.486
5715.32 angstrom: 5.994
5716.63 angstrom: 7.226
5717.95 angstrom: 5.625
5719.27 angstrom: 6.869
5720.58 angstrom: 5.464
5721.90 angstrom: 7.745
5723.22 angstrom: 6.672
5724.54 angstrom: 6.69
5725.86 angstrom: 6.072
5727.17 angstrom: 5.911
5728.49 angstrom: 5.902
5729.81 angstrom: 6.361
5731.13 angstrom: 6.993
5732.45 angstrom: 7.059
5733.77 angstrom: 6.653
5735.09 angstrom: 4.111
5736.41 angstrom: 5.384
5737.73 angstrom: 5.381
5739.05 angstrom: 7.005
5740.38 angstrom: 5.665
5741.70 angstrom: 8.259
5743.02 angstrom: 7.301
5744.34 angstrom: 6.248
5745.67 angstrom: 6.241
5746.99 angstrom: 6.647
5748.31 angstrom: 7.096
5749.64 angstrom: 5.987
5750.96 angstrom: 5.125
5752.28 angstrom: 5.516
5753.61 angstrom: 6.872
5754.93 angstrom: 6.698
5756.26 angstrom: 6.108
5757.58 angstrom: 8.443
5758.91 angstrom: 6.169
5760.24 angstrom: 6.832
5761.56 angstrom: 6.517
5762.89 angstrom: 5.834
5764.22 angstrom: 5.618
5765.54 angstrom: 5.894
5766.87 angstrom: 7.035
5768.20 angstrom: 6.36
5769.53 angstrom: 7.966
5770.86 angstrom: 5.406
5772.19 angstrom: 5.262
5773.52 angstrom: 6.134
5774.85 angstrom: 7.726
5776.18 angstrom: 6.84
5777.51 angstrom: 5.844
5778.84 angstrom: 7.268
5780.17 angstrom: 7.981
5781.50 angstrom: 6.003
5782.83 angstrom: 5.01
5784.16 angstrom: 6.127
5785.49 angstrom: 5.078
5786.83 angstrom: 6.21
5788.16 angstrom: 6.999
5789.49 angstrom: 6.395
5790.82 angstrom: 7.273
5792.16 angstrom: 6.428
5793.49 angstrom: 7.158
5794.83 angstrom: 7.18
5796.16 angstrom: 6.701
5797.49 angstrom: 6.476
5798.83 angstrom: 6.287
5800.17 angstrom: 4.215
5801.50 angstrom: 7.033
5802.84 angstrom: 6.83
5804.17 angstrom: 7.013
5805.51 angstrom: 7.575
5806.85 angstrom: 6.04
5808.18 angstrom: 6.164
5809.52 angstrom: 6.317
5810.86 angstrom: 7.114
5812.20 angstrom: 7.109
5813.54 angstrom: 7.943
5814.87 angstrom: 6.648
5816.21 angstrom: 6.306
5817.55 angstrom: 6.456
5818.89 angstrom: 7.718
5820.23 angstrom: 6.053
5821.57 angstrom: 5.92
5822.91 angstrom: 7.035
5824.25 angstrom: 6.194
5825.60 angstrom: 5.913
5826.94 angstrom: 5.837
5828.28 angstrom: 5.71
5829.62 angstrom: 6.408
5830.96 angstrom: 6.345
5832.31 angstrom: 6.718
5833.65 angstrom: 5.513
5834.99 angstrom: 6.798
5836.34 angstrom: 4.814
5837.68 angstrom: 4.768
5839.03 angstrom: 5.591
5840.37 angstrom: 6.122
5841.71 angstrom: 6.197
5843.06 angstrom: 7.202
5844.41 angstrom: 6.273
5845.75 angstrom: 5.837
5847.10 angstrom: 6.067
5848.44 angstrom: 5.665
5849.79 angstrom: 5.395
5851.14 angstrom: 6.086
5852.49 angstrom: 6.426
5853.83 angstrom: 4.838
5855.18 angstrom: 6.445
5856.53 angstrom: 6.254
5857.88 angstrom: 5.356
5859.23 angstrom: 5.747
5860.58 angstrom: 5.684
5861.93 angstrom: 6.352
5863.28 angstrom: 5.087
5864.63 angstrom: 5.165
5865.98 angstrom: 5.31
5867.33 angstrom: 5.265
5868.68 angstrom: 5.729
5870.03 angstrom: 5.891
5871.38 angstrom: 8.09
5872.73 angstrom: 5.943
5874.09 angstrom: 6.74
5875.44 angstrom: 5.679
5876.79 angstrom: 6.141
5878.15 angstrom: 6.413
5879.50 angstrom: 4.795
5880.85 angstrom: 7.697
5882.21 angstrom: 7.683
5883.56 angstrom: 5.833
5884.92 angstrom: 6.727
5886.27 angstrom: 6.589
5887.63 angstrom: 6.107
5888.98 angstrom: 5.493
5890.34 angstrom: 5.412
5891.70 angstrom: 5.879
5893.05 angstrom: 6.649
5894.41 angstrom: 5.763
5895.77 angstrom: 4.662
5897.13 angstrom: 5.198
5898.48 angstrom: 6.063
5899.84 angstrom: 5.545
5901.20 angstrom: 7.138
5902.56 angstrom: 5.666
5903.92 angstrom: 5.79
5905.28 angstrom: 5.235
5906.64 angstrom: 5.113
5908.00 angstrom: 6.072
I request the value -4.43 angstrom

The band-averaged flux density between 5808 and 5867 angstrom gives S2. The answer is 6.1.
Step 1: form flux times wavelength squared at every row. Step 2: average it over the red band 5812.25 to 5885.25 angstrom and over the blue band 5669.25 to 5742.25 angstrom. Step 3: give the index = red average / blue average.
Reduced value 1.1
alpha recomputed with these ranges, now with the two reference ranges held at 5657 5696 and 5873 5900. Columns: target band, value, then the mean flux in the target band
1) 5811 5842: -0.9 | 6.28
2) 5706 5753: -0.2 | 6.19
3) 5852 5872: 0.8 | 5.83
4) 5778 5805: -1.6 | 6.49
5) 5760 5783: -1.1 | 6.44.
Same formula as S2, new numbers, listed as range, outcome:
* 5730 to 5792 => 6.4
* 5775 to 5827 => 6.55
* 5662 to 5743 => 6.12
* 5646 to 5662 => 5.73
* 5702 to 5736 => 6.08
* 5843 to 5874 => 5.91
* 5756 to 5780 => 6.55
